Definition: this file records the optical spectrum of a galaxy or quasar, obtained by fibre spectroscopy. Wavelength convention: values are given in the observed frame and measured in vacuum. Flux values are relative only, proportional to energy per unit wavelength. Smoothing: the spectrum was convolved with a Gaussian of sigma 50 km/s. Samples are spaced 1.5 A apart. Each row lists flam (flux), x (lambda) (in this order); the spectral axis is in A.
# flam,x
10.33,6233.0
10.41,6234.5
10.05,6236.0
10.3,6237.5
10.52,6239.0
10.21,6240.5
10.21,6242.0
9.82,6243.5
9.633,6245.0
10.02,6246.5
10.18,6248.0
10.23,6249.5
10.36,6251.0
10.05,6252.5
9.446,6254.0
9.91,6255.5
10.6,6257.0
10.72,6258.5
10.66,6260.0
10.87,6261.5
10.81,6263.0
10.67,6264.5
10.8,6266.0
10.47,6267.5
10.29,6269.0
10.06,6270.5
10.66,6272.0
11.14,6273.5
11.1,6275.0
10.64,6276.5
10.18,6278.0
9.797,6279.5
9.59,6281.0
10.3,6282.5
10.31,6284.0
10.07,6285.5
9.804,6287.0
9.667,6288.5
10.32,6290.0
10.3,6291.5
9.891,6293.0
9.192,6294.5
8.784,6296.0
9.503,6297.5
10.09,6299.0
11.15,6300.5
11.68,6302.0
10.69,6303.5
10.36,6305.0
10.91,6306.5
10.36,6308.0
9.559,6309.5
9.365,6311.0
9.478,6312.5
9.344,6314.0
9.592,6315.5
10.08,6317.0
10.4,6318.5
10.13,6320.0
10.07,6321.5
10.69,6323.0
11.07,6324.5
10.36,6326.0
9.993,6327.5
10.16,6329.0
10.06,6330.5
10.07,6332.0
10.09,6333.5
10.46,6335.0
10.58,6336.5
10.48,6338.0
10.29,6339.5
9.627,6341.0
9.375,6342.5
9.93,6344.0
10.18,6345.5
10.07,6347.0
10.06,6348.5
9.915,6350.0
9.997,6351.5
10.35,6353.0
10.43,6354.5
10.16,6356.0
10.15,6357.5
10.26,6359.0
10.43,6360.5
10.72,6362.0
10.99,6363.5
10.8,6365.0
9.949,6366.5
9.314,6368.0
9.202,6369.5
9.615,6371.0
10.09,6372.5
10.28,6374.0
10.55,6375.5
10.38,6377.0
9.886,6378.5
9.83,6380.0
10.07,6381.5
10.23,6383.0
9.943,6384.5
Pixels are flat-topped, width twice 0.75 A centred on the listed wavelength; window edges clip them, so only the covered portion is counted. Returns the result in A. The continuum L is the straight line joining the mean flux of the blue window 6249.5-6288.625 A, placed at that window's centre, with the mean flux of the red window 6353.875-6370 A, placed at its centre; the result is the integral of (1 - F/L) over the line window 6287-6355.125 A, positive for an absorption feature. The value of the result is 1.16 A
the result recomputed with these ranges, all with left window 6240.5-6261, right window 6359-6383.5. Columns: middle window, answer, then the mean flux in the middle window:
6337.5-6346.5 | 0.16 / 9.97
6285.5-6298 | 0.54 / 9.71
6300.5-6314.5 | -0.15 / 10.3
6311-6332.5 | 0.15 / 10.1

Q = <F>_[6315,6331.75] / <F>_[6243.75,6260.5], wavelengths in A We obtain 1.01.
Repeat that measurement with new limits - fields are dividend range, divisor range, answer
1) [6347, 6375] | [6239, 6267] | 0.99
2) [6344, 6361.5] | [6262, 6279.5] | 0.96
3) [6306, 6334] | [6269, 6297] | 1.00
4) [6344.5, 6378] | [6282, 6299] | 1.03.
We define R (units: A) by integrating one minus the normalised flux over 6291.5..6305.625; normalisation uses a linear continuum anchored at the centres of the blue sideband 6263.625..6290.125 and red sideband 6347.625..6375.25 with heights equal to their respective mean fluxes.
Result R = 0.18 A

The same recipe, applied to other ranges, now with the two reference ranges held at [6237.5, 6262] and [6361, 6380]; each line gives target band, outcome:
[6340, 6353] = 0.3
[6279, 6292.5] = 0.2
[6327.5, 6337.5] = -0.1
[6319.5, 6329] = -0.2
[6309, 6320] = 0.5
